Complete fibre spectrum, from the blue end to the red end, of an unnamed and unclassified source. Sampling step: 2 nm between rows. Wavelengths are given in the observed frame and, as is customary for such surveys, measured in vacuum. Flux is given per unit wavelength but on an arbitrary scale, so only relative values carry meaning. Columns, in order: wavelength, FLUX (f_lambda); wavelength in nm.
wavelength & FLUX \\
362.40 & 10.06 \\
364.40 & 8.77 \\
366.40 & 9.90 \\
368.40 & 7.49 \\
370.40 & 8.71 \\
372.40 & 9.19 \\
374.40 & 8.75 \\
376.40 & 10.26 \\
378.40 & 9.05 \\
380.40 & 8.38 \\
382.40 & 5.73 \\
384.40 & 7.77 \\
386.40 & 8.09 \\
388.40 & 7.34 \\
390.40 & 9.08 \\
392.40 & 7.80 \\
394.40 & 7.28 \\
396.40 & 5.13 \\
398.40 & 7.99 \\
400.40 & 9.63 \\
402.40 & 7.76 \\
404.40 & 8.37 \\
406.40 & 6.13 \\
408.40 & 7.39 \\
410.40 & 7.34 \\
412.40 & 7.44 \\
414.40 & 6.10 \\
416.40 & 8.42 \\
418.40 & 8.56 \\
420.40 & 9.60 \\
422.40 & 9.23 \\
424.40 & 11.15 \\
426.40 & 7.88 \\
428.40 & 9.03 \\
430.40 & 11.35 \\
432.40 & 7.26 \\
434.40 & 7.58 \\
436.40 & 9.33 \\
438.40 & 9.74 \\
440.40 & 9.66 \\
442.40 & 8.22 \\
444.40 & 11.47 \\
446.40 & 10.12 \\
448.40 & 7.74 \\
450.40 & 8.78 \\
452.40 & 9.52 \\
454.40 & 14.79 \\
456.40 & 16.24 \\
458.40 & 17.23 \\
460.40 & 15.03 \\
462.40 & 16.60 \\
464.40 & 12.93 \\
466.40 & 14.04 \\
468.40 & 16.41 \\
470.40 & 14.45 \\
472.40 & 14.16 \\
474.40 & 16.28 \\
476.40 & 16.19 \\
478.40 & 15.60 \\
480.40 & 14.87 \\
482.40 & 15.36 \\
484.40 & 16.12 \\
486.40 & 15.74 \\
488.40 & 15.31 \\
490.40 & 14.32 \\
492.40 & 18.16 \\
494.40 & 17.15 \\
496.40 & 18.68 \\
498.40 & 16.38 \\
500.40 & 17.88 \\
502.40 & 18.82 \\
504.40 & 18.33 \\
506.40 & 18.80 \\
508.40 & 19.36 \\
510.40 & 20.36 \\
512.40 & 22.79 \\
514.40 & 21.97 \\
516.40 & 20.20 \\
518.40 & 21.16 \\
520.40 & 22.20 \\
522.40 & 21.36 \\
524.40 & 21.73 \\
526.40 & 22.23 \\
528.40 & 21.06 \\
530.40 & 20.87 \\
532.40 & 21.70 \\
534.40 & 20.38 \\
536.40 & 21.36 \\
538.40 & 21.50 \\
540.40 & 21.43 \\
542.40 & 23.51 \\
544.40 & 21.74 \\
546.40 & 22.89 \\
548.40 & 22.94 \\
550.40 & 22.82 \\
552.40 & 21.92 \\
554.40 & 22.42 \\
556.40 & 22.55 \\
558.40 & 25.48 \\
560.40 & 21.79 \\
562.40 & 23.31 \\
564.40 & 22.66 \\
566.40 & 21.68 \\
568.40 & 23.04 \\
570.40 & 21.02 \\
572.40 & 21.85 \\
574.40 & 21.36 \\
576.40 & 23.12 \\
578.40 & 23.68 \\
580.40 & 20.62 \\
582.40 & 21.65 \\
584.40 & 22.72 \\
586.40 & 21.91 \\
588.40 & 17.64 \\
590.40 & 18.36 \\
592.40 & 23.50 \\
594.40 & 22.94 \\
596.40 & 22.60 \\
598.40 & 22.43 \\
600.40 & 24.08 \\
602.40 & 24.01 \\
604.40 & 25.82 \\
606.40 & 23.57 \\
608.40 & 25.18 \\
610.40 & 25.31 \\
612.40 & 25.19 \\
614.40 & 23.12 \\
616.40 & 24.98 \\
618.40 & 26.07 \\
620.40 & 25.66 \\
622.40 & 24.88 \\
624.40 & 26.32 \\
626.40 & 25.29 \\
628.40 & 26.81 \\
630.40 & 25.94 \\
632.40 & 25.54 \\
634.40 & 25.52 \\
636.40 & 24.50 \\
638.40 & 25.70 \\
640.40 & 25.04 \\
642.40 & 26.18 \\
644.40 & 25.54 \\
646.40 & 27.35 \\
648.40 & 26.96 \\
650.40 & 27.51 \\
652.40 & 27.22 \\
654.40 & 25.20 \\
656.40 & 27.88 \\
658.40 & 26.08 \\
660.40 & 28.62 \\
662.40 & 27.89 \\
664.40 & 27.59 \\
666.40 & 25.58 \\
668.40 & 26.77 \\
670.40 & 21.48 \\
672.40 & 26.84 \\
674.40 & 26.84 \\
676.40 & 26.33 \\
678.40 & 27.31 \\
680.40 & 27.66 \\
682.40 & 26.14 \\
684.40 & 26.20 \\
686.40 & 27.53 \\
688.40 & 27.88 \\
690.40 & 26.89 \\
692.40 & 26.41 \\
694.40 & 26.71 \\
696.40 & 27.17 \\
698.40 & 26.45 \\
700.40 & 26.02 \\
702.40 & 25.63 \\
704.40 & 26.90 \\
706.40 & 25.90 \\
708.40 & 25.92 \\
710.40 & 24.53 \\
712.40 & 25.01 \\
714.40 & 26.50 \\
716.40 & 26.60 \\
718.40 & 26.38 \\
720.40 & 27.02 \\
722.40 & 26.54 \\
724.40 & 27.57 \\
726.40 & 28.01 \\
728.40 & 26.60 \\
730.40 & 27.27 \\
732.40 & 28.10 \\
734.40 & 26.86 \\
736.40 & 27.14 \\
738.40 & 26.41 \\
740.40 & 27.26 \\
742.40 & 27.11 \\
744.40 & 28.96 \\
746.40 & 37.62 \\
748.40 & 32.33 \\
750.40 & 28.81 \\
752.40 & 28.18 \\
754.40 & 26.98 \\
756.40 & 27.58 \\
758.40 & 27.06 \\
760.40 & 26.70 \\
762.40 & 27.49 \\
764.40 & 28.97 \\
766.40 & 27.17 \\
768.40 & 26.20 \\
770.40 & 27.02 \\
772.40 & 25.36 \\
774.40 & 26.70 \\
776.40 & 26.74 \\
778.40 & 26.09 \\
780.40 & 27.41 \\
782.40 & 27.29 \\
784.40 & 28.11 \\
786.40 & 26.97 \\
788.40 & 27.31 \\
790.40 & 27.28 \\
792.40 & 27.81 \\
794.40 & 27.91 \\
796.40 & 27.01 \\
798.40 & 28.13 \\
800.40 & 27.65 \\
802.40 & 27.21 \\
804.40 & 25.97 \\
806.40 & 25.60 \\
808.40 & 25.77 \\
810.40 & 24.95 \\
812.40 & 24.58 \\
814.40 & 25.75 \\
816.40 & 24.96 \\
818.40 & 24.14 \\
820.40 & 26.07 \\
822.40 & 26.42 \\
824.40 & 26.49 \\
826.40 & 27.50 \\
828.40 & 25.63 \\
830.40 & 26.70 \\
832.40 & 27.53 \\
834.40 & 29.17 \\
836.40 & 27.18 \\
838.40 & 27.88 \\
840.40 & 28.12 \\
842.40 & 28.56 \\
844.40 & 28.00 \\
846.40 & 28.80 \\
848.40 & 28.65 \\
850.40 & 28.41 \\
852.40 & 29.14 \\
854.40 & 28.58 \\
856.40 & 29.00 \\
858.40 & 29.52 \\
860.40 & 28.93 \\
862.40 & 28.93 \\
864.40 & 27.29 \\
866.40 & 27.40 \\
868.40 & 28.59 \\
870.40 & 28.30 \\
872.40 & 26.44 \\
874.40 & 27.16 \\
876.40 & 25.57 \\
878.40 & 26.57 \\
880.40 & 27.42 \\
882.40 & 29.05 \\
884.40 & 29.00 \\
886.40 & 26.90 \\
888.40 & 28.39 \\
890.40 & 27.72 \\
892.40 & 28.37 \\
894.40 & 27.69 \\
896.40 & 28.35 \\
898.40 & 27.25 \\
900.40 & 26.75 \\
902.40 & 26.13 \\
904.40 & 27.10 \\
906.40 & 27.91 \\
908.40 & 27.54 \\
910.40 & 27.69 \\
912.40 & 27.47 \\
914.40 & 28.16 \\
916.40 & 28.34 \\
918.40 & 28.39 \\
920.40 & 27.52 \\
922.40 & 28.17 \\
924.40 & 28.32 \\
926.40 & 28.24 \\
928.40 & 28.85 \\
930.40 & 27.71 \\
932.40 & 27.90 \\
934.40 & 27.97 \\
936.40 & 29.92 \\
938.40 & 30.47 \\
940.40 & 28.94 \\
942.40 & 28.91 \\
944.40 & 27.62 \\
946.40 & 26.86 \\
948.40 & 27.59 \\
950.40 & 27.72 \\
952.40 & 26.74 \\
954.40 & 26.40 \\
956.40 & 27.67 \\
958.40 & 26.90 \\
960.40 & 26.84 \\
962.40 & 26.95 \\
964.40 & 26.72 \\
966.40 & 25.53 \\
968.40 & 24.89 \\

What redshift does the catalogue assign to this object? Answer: 0.138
